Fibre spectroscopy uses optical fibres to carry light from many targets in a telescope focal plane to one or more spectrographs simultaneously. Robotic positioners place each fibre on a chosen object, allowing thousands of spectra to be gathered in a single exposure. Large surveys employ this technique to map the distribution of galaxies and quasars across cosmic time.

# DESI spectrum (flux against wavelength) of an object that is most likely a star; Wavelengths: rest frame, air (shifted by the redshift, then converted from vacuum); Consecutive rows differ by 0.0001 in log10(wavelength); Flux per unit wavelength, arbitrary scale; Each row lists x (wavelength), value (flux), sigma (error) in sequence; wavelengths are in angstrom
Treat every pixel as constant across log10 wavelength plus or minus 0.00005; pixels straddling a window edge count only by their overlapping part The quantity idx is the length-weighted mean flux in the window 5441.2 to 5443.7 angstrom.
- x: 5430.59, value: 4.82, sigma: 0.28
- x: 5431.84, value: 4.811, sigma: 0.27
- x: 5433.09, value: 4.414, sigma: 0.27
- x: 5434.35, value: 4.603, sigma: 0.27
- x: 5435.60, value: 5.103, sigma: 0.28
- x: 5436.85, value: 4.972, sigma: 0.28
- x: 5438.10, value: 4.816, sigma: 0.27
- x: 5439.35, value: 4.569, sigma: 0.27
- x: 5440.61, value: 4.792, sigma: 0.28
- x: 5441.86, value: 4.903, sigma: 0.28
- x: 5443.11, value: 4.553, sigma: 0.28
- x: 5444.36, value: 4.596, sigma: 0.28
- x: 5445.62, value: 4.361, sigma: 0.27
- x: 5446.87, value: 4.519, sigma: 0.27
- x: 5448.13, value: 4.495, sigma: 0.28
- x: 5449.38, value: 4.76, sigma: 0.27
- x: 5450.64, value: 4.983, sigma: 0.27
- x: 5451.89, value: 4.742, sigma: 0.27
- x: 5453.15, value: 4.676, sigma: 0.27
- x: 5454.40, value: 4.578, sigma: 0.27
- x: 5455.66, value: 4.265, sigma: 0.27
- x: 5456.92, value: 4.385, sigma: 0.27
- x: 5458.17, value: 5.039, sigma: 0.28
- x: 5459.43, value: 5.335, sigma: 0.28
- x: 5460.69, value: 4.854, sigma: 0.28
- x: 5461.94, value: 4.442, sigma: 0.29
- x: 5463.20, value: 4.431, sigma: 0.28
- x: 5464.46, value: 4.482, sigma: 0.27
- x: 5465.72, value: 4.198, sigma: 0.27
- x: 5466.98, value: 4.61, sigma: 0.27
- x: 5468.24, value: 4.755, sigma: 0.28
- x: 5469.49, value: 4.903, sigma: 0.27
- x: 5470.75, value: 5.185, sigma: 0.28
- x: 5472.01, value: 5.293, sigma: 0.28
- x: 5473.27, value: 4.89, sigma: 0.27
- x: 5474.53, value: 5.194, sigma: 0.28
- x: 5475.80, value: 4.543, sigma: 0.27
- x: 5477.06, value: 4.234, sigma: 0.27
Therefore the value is 4.74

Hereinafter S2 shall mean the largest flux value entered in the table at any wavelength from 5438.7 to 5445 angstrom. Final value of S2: 4.903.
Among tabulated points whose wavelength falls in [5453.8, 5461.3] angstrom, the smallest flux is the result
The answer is 4.265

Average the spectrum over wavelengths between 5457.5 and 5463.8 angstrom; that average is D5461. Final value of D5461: 4.82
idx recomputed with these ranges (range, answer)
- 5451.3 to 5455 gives 4.67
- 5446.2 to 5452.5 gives 4.7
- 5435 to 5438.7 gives 4.97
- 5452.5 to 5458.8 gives 4.59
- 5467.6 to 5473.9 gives 5.01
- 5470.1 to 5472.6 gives 5.23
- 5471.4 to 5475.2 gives 5.11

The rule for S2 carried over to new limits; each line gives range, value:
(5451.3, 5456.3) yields 4.742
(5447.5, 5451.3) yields 4.983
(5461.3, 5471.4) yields 5.185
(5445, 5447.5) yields 4.519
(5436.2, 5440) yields 4.972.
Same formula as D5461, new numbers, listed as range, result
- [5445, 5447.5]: 4.44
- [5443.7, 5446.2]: 4.48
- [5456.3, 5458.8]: 4.72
